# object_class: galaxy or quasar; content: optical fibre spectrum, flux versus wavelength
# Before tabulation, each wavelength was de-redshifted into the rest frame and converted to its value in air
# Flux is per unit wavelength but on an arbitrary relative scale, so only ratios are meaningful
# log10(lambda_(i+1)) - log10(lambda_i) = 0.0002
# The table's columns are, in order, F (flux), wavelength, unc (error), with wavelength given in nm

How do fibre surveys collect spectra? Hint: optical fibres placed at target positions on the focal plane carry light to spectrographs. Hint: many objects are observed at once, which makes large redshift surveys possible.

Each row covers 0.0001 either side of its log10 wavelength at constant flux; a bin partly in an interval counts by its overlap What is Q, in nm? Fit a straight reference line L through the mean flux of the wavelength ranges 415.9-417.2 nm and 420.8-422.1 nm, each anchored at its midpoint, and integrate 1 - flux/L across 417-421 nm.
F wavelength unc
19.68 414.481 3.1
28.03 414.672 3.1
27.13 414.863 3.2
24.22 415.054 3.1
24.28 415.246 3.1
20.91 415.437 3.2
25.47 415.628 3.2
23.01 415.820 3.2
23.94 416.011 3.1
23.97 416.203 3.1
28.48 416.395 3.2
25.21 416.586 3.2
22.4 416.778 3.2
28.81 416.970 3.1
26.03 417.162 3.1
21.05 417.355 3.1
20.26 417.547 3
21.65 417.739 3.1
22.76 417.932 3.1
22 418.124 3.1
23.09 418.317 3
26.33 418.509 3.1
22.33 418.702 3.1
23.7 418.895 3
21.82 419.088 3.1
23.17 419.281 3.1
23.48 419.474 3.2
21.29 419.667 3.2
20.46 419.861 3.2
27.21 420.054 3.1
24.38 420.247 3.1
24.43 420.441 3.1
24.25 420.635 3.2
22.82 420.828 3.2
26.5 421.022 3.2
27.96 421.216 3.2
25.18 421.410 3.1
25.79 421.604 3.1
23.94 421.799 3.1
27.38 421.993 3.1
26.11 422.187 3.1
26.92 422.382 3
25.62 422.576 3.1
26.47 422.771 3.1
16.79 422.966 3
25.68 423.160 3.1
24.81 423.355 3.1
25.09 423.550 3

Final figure 0.370 nm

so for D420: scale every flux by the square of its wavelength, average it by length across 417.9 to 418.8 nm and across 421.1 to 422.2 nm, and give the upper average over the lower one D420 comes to 1.13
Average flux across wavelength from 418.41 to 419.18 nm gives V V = 23.6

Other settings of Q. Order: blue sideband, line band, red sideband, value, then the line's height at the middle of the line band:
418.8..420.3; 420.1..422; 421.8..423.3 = -0.09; 24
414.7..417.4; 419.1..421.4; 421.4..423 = 0.09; 25.1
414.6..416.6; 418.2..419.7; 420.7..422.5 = 0.13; 25.4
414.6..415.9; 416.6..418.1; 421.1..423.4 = 0.09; 24.8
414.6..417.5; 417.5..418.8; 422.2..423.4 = 0.10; 24.7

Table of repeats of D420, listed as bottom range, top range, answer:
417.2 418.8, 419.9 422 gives 1.13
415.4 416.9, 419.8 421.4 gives 1.04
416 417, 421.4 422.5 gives 1.05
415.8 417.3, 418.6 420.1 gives 0.92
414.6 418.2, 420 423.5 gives 1.07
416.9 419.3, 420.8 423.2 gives 1.11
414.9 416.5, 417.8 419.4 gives 0.96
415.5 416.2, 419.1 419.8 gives 0.95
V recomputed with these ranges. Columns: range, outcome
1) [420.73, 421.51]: 25.6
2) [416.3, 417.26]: 26.2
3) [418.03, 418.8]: 23.4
